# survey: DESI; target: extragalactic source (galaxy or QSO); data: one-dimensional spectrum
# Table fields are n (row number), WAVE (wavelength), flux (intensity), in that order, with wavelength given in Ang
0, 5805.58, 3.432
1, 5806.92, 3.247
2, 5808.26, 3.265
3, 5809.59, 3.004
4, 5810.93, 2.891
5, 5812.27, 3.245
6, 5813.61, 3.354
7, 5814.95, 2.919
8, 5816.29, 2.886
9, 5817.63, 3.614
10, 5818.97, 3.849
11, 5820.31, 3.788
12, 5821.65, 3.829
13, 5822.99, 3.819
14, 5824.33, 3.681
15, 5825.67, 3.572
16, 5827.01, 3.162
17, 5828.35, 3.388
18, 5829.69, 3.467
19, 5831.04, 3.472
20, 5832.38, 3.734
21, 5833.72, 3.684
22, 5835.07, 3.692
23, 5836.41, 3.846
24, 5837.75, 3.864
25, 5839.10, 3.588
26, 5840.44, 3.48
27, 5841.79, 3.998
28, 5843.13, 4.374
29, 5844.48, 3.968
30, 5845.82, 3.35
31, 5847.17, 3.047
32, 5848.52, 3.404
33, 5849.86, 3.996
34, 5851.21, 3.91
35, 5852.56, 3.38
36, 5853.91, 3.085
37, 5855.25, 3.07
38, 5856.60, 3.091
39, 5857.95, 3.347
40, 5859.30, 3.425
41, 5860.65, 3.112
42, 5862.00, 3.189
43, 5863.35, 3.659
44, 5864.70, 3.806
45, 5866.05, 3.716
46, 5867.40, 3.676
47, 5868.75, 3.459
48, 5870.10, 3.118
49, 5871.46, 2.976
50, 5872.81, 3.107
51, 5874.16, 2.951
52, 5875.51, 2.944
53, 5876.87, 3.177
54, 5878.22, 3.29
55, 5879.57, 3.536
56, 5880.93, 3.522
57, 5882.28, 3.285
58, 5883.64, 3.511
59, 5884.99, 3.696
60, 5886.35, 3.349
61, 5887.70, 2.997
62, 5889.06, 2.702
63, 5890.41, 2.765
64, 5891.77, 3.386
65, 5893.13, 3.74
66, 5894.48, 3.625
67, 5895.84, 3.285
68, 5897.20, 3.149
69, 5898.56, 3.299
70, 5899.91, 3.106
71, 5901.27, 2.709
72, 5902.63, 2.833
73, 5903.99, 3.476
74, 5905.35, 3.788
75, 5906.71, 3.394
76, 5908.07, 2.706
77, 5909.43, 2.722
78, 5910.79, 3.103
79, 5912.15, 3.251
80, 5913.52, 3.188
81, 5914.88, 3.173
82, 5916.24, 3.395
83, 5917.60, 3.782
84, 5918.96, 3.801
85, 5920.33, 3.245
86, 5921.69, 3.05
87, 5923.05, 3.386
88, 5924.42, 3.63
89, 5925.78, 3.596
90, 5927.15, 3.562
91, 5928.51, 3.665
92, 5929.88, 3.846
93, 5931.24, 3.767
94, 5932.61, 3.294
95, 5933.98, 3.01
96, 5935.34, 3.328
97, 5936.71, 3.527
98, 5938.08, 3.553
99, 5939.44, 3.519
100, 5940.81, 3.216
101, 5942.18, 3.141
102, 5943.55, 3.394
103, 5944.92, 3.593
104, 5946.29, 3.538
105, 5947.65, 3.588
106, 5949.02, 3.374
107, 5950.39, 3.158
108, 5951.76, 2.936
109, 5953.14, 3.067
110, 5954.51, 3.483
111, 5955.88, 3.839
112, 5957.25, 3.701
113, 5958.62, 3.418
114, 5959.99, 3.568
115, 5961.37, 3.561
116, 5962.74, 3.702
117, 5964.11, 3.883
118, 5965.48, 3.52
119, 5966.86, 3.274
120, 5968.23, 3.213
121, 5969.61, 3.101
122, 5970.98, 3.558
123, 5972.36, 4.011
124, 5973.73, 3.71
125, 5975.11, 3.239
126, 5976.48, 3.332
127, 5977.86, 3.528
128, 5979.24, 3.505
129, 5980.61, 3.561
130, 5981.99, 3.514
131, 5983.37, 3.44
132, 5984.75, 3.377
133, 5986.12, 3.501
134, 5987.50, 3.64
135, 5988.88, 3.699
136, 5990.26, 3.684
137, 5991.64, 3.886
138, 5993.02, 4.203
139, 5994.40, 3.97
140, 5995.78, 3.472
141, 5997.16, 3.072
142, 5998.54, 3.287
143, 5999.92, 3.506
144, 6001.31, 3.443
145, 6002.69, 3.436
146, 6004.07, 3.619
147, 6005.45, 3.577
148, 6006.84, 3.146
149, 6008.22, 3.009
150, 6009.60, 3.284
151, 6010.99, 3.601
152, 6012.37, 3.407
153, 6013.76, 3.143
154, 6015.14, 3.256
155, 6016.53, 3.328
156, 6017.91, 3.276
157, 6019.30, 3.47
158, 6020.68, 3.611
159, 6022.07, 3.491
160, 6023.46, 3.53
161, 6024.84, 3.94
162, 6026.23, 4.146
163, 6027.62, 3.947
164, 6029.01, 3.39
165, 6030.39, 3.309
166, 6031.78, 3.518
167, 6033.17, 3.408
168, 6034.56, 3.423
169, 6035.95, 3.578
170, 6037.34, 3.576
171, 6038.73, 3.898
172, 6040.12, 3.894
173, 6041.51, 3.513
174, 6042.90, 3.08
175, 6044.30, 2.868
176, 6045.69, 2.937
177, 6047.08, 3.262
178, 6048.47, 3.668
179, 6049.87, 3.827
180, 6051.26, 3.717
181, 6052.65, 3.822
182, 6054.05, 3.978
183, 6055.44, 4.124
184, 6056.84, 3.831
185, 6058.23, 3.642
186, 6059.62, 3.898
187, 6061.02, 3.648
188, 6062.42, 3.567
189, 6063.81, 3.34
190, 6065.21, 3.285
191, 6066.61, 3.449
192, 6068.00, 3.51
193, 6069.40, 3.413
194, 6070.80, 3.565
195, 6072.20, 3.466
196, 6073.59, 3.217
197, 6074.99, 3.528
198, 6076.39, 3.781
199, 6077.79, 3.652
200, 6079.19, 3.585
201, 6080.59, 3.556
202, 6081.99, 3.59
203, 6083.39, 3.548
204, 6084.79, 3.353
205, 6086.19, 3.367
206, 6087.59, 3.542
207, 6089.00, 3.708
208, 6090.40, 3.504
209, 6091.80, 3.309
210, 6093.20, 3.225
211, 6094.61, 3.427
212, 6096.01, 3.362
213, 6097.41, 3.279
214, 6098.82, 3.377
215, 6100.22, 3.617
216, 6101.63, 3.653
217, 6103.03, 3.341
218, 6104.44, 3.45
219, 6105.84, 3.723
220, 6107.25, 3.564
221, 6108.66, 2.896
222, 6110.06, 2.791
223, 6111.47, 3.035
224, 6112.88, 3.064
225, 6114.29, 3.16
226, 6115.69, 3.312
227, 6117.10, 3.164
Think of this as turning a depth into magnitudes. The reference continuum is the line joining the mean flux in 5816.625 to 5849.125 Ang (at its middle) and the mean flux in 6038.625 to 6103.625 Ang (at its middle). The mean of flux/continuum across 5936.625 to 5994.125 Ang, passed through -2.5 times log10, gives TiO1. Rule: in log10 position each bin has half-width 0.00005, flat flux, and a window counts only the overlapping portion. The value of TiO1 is 0.02 mag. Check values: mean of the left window 3.65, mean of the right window 3.52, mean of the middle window 3.51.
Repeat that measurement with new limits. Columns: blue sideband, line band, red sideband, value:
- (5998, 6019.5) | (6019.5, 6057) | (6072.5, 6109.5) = -0.06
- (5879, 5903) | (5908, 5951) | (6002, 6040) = -0.02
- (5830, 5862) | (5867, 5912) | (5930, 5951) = 0.09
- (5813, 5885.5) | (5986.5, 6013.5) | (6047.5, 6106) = 0.00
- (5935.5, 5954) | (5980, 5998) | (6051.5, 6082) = -0.05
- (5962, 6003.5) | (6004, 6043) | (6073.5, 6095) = 0.01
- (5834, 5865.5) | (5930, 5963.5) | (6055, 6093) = 0.04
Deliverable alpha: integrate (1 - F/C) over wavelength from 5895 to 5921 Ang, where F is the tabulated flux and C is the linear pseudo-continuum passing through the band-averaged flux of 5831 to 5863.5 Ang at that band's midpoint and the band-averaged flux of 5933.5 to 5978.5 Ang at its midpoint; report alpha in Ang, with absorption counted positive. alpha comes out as 1.9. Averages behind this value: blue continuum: 3.55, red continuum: 3.44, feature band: 3.23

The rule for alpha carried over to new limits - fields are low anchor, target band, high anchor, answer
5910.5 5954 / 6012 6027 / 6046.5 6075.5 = 0.12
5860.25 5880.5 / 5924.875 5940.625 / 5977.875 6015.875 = -0.48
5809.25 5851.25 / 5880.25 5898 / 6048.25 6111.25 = 1.20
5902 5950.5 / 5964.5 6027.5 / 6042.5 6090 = -0.83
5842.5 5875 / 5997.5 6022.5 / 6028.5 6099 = 0.82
